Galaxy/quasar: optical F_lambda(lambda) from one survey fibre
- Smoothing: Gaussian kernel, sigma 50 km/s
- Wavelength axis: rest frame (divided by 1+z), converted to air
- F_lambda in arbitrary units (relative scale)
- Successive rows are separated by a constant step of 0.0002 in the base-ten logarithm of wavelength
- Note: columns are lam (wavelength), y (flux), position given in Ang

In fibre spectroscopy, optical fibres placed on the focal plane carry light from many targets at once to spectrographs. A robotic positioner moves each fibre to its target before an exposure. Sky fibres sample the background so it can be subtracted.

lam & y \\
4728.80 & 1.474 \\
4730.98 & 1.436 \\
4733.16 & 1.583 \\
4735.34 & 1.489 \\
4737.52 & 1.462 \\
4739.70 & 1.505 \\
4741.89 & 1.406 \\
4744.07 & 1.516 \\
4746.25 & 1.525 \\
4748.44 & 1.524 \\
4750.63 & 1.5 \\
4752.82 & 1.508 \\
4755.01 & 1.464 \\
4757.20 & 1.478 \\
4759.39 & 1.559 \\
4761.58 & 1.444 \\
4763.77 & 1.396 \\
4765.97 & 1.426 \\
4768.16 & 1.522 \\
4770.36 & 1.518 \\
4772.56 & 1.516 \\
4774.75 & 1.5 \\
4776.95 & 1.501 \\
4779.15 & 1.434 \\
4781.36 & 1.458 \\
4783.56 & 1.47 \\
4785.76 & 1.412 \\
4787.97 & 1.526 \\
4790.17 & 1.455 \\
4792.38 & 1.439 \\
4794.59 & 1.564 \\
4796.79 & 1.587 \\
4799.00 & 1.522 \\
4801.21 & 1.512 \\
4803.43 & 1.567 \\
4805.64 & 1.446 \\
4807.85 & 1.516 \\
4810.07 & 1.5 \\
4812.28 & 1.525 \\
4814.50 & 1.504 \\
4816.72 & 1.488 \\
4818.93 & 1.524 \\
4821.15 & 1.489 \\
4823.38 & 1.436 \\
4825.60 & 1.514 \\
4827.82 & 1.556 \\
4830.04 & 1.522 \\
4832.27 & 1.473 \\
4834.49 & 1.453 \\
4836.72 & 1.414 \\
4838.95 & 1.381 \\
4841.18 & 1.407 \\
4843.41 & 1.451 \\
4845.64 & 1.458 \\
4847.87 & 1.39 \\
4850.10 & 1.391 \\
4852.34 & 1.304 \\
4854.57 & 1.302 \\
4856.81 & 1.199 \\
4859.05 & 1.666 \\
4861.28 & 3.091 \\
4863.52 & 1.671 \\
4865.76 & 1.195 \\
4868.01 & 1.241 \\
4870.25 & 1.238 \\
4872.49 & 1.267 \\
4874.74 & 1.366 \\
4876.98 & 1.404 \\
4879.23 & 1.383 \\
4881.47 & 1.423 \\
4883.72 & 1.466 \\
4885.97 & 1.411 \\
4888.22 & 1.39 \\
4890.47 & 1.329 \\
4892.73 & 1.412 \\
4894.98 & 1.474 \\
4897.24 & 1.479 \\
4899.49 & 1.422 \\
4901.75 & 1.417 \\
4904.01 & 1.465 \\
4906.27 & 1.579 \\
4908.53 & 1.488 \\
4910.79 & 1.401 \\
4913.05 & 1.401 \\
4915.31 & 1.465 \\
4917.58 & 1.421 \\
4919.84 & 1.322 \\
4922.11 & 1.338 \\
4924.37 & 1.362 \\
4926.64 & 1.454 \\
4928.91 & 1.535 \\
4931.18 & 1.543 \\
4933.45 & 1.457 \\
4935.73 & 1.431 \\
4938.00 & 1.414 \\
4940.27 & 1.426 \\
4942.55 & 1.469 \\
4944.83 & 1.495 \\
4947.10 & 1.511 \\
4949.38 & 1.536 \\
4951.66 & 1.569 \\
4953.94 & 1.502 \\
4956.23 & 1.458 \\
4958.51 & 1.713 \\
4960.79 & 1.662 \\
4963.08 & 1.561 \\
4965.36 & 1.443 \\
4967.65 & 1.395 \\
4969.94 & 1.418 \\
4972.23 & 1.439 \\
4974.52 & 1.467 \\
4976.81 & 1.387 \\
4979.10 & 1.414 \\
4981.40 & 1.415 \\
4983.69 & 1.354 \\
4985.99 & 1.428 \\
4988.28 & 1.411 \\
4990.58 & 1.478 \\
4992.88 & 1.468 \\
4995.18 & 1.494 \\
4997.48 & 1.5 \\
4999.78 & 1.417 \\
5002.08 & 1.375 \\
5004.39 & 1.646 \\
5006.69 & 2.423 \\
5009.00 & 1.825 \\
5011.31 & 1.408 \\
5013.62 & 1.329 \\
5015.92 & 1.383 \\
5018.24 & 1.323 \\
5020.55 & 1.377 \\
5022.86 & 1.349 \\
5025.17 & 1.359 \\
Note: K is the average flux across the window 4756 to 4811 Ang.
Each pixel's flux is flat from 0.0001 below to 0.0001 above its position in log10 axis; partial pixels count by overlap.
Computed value 1.49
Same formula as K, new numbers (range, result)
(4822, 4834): 1.5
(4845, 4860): 1.38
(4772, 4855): 1.47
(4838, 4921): 1.45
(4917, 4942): 1.43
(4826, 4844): 1.46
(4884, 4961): 1.46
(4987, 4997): 1.47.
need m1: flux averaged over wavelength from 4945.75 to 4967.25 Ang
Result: 1.54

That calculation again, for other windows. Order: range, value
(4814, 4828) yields 1.5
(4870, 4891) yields 1.37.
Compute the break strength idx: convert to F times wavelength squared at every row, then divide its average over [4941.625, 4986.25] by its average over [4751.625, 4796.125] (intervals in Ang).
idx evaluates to 1.08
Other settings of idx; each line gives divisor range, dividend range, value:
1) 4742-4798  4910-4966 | 1.06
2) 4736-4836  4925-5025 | 1.08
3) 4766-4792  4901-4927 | 1.02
